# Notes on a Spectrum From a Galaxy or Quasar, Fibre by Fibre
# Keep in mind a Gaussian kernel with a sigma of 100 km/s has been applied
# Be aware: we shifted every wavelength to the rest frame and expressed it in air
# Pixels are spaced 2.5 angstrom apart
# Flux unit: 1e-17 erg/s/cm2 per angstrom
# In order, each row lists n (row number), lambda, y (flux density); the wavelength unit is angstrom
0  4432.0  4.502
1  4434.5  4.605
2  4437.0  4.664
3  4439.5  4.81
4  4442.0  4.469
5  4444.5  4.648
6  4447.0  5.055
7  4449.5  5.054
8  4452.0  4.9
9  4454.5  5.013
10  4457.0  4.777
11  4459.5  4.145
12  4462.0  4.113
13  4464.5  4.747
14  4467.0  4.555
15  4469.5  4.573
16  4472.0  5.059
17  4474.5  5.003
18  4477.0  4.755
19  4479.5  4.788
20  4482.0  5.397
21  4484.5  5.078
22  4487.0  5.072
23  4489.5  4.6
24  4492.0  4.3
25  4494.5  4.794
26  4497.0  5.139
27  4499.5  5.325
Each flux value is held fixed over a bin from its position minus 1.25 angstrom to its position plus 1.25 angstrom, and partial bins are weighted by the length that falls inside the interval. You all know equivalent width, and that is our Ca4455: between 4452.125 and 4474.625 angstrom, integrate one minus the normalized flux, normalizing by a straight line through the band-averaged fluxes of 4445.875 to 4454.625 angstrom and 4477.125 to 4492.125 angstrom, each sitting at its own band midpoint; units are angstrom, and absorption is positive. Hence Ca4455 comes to 1.4 angstrom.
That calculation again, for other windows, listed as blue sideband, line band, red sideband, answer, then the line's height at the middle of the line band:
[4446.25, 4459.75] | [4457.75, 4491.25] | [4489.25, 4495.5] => -0.5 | 4.69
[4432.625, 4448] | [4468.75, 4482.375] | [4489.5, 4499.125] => -0.5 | 4.75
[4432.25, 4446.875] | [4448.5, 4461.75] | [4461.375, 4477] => -0.1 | 4.68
